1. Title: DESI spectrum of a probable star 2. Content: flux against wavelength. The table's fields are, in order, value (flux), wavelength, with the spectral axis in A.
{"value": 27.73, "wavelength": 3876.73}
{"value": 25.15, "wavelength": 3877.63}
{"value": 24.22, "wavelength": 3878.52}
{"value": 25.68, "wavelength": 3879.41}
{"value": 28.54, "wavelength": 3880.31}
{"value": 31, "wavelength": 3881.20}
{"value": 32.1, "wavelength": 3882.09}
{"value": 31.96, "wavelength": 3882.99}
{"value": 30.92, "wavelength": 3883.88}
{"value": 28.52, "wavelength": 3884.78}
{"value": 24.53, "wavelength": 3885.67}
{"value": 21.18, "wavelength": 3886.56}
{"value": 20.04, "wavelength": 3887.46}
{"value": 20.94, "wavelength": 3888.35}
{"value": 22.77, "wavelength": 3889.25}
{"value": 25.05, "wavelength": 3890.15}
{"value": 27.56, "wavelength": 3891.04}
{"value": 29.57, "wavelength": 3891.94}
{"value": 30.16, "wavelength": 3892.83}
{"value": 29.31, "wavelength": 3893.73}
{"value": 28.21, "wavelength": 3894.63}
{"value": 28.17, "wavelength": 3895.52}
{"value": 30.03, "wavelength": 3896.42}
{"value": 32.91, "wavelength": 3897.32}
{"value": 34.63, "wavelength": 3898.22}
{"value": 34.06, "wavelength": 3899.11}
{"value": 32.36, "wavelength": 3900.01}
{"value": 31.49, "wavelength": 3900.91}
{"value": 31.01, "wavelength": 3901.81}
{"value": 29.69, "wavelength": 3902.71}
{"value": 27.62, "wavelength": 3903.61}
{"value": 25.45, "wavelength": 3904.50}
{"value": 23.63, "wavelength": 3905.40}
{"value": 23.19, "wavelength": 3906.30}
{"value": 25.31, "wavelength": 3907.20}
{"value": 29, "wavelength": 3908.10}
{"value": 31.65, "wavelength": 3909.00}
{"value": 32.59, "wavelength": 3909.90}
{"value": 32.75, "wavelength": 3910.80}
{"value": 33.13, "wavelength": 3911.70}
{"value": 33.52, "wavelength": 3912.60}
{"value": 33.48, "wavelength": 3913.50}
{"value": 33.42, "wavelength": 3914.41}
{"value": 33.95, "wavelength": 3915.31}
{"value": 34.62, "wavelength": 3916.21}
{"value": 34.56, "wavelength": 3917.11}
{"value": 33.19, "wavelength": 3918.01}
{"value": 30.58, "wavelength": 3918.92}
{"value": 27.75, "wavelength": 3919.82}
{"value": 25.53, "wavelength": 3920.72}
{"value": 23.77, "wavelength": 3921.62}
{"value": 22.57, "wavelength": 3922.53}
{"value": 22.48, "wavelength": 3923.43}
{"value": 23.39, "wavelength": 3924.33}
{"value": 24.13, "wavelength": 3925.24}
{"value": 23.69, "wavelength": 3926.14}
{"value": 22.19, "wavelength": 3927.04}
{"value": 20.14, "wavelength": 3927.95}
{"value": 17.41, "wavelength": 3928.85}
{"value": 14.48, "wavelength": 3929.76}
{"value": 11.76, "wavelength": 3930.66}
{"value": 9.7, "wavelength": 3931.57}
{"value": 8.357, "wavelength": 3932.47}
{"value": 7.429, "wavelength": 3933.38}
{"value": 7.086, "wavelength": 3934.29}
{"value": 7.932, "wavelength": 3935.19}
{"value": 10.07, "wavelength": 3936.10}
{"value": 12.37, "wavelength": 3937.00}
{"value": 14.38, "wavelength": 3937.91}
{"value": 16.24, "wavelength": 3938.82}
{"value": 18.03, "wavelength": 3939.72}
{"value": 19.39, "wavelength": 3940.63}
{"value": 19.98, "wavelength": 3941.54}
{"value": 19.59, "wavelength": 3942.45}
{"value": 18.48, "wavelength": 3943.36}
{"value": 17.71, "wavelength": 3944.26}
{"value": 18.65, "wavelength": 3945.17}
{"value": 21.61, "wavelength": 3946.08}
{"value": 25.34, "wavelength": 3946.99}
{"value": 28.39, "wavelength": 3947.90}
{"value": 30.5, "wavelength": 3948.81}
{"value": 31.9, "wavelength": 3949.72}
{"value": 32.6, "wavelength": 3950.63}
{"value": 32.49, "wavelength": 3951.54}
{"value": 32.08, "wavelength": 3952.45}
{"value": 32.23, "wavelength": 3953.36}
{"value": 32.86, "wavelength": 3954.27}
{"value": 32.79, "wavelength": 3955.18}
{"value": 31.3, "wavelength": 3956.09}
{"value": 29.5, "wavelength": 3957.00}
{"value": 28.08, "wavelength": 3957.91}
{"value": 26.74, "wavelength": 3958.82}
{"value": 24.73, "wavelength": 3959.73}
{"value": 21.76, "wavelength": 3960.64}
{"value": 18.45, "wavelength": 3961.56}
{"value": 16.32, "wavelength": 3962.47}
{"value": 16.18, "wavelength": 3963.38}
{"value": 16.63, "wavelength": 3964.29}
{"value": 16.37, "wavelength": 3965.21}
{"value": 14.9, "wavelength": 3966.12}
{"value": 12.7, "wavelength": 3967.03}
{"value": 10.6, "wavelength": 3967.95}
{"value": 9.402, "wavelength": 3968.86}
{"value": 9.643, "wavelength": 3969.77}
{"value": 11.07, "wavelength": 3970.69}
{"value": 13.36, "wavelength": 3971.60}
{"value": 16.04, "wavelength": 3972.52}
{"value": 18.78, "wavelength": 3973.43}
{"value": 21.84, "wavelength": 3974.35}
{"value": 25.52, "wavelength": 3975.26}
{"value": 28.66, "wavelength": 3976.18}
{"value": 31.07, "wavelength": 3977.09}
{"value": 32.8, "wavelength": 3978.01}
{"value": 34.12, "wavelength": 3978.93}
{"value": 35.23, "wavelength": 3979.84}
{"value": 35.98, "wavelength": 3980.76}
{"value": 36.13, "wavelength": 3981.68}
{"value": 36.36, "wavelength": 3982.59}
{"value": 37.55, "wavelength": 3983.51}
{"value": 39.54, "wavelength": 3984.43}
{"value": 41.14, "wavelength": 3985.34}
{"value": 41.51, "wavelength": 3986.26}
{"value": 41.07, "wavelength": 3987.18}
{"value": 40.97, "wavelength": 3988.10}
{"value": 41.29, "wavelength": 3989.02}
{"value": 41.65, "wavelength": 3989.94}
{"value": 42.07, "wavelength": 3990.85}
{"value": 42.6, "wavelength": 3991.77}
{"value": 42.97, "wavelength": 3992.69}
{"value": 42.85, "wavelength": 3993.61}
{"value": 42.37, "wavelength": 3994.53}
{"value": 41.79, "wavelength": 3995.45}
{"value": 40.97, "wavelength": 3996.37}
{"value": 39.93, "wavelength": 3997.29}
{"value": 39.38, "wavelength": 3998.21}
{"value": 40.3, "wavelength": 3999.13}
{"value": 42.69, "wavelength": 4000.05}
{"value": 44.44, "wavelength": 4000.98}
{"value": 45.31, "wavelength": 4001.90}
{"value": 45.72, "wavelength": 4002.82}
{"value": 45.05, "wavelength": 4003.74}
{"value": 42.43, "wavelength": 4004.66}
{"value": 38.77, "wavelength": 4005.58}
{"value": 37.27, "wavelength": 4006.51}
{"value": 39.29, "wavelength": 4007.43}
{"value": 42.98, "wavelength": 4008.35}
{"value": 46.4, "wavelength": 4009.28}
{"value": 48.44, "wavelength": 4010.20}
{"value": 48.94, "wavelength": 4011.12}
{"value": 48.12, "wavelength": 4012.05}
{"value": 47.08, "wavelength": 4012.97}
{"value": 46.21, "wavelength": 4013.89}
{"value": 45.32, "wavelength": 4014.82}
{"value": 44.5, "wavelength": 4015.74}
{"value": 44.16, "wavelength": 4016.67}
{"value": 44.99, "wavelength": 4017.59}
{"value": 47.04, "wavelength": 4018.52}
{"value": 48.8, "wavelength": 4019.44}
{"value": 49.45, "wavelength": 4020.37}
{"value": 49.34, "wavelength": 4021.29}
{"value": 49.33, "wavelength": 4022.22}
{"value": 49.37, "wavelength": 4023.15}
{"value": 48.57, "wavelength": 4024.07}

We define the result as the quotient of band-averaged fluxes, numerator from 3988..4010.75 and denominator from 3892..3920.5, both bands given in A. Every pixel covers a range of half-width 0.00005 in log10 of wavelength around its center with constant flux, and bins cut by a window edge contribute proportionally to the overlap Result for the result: 1.4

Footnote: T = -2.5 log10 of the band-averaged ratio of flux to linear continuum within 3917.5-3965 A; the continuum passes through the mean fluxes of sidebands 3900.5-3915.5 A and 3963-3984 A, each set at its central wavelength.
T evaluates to 0.20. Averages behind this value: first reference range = 30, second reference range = 22.7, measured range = 21.7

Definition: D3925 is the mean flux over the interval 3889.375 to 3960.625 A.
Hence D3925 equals 25.4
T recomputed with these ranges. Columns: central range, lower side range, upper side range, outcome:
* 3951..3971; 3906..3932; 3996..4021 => 0.49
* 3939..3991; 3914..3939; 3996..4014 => 0.20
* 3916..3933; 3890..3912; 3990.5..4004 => 0.40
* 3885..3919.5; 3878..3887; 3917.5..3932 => -0.17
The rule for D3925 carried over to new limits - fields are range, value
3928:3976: 19.5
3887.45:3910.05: 28.4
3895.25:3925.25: 29.7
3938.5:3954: 24.6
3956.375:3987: 24.7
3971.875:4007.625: 37.7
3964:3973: 13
